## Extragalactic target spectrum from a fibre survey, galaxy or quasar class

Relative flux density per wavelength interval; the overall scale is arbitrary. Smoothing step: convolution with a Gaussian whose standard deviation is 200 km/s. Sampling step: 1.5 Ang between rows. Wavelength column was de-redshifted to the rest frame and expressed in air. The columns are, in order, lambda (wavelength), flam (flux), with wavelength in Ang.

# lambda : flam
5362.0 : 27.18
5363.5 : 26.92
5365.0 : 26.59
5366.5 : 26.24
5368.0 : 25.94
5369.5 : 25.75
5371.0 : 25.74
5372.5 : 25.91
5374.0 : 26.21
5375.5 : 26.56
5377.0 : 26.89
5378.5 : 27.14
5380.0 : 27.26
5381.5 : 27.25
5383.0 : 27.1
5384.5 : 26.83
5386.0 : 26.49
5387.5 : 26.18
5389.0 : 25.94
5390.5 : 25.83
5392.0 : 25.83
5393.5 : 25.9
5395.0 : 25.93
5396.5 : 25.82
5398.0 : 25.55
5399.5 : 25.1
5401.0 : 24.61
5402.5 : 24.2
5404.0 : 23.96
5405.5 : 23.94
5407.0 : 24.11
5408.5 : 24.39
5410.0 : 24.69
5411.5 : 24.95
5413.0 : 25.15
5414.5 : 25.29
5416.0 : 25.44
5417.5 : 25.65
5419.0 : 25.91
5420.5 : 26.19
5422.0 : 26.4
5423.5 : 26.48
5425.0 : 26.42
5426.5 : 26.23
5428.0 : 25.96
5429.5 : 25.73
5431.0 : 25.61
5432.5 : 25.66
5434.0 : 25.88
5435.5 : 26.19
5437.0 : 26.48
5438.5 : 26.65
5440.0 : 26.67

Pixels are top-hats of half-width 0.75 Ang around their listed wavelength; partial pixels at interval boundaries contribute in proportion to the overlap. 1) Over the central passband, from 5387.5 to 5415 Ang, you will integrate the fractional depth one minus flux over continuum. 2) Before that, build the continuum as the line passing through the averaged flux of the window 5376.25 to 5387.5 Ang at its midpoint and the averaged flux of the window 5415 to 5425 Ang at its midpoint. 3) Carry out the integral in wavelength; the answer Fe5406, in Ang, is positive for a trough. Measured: 1.4 Ang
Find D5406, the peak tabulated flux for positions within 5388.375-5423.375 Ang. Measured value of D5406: 26.4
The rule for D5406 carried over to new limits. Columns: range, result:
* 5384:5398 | 26.83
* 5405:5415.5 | 25.29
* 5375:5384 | 27.26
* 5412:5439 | 26.65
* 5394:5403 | 25.93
